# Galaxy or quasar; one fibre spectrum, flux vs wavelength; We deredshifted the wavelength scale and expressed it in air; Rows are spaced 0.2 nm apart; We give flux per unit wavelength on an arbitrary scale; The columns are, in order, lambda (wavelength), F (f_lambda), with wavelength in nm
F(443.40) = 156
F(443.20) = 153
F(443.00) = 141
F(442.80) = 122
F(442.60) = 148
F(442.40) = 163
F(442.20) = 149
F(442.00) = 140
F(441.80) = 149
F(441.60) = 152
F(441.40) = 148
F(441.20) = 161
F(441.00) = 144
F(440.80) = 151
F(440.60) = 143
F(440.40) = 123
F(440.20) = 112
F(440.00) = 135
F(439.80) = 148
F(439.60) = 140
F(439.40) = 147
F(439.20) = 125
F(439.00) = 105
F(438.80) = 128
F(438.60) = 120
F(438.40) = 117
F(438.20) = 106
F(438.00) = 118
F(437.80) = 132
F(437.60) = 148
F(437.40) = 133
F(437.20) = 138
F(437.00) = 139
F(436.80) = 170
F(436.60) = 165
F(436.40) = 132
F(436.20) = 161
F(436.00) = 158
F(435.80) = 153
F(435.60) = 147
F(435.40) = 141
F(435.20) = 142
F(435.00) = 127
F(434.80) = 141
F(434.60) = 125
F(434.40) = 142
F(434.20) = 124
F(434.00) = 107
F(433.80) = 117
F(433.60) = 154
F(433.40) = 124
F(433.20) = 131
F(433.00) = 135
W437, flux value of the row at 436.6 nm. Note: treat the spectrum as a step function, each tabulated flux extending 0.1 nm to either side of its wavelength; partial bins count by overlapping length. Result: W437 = 165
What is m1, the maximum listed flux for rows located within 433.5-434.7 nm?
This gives 154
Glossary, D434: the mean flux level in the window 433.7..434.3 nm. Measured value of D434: 116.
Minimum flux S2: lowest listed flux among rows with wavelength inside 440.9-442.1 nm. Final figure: 140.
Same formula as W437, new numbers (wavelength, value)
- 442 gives 140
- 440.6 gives 143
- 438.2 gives 106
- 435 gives 127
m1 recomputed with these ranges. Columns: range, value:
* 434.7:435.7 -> 147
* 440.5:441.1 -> 151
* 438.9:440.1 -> 148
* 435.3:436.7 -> 165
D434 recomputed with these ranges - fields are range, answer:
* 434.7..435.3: 137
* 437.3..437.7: 140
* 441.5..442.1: 147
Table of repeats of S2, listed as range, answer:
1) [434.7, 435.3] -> 127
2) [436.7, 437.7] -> 133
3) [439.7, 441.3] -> 112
